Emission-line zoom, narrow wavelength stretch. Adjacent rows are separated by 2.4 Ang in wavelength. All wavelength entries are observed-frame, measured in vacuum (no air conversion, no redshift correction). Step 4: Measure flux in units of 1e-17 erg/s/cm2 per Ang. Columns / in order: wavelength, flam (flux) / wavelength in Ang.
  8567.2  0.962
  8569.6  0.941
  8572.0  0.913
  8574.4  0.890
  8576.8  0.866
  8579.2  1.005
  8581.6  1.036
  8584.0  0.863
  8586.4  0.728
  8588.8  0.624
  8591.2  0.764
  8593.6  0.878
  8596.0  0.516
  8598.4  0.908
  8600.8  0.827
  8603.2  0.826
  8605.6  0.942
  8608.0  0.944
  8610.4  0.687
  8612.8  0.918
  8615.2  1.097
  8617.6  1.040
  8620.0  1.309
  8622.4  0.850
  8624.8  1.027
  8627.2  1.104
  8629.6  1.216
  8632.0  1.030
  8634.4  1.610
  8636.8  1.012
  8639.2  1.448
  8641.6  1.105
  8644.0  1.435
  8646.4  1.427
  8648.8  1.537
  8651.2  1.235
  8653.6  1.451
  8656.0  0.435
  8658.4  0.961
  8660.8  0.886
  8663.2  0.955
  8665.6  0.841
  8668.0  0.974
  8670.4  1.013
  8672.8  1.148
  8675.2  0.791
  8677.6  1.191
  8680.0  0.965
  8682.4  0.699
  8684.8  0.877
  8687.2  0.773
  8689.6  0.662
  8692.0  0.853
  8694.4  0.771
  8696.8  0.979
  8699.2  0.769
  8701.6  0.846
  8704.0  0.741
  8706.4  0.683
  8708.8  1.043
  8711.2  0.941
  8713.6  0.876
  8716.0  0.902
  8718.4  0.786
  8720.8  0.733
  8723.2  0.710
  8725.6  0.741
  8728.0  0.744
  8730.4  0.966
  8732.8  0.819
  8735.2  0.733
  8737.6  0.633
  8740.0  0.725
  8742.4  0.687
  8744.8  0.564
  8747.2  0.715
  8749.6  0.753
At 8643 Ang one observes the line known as C IV 1549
